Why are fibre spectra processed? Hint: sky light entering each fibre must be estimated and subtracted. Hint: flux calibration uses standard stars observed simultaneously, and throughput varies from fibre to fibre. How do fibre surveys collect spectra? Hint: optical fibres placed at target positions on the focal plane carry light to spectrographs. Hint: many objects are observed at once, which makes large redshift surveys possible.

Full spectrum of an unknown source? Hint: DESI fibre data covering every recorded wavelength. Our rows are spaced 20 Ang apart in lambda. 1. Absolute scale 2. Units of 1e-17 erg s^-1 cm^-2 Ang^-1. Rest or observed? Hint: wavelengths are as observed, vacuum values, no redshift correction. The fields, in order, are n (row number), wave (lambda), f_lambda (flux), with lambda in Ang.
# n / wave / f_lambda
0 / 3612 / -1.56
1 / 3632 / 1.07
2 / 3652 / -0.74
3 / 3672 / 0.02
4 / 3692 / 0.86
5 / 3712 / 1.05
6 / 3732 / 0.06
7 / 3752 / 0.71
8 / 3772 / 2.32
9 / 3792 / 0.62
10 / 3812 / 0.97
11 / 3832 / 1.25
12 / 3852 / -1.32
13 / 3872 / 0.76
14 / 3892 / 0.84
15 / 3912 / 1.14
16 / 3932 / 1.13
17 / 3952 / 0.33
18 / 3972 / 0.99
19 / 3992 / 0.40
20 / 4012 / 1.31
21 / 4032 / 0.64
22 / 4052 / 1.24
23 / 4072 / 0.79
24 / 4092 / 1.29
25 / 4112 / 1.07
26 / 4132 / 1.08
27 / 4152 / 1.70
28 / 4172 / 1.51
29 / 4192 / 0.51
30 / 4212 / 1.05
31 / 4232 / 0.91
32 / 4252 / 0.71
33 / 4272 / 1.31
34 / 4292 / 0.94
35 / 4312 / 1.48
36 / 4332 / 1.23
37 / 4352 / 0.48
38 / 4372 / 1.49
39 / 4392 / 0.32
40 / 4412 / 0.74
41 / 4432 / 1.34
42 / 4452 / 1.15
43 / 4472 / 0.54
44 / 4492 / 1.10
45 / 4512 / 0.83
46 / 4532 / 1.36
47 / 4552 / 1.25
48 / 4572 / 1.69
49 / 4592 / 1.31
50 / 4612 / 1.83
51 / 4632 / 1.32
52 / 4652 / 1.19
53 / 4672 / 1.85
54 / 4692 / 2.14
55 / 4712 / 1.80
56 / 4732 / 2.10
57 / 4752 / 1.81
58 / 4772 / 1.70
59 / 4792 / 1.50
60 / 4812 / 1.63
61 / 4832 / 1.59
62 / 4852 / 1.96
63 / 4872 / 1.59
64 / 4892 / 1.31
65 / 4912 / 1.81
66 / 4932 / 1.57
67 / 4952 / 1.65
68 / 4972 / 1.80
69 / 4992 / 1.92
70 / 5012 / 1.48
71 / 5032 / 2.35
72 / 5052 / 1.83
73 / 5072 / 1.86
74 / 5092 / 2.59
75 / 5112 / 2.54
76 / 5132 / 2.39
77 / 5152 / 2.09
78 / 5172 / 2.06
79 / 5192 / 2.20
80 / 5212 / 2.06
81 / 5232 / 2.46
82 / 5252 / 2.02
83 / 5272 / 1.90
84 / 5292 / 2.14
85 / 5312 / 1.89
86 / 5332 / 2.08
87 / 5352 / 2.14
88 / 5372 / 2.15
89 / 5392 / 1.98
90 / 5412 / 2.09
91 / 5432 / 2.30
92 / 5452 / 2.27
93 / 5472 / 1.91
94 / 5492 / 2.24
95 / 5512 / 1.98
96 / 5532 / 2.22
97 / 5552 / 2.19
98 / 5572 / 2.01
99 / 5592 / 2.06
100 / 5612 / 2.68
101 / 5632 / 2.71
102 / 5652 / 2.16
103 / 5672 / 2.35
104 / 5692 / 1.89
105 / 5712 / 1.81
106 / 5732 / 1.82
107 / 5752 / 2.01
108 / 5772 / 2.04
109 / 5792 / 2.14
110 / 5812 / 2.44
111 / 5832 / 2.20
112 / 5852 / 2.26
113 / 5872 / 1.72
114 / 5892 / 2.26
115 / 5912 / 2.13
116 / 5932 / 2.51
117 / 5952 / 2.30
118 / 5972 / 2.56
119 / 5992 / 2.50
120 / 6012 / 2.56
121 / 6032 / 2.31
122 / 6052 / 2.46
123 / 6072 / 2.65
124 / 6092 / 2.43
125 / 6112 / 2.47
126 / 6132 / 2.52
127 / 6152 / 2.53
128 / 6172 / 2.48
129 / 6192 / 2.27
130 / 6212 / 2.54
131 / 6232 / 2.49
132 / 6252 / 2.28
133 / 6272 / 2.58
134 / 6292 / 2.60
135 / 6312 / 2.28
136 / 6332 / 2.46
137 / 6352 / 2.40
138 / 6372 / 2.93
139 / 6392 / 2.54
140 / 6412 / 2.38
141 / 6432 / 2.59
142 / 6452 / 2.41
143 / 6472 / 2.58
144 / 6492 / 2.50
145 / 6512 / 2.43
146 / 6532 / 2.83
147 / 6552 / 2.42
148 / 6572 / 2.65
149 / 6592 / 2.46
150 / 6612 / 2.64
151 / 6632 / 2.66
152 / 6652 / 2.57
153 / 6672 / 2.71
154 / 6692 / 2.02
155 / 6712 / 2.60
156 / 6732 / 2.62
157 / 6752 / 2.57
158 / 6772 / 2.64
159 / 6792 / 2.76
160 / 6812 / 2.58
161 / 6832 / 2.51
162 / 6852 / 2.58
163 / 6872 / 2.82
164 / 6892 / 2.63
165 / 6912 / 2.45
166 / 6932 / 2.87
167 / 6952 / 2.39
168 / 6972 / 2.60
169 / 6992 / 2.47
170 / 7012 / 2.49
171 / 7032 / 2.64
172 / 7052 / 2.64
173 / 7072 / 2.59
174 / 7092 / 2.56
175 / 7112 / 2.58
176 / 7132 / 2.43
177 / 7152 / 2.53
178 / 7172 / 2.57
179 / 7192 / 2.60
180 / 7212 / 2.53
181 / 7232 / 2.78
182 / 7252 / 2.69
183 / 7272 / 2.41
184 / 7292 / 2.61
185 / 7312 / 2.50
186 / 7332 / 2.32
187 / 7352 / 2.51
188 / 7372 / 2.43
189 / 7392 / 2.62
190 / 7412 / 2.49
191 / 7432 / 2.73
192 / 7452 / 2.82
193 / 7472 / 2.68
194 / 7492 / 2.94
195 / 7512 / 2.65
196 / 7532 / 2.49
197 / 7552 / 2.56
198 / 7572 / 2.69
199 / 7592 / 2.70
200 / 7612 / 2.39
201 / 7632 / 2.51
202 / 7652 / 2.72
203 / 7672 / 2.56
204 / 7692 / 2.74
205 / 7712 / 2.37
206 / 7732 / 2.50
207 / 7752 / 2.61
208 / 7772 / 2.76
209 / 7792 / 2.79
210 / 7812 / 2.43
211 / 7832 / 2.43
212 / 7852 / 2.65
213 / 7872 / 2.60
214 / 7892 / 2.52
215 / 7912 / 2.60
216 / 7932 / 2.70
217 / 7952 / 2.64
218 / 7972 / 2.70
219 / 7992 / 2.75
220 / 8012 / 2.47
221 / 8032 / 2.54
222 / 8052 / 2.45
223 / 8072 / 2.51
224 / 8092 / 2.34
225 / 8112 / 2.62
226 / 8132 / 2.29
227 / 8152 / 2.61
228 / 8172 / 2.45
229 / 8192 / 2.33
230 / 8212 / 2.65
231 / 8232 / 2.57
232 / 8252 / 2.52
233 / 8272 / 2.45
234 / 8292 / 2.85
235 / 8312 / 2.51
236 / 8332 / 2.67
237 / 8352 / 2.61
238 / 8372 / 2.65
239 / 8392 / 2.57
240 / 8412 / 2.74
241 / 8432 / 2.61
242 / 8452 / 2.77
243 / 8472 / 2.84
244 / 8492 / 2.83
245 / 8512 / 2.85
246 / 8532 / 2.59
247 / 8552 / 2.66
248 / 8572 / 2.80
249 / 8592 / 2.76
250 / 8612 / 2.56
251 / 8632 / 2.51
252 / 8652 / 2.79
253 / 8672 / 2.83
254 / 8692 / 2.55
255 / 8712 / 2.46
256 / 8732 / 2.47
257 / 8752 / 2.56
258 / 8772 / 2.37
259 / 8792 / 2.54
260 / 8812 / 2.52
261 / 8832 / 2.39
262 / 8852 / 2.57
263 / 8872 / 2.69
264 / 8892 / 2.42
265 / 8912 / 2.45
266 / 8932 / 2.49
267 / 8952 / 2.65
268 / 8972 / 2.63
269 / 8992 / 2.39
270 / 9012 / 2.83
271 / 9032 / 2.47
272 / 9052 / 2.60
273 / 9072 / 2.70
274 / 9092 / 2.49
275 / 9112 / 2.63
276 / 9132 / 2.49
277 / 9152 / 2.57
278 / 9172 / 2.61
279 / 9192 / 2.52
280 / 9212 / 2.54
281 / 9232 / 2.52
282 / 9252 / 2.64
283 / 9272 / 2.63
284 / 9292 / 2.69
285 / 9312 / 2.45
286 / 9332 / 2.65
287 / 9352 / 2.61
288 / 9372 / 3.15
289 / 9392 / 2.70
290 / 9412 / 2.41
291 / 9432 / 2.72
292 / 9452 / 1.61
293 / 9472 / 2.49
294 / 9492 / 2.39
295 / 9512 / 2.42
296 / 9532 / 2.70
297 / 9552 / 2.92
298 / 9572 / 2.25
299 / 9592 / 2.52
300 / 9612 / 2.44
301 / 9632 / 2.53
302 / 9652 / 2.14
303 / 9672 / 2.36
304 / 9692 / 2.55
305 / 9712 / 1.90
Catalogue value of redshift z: 0.14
